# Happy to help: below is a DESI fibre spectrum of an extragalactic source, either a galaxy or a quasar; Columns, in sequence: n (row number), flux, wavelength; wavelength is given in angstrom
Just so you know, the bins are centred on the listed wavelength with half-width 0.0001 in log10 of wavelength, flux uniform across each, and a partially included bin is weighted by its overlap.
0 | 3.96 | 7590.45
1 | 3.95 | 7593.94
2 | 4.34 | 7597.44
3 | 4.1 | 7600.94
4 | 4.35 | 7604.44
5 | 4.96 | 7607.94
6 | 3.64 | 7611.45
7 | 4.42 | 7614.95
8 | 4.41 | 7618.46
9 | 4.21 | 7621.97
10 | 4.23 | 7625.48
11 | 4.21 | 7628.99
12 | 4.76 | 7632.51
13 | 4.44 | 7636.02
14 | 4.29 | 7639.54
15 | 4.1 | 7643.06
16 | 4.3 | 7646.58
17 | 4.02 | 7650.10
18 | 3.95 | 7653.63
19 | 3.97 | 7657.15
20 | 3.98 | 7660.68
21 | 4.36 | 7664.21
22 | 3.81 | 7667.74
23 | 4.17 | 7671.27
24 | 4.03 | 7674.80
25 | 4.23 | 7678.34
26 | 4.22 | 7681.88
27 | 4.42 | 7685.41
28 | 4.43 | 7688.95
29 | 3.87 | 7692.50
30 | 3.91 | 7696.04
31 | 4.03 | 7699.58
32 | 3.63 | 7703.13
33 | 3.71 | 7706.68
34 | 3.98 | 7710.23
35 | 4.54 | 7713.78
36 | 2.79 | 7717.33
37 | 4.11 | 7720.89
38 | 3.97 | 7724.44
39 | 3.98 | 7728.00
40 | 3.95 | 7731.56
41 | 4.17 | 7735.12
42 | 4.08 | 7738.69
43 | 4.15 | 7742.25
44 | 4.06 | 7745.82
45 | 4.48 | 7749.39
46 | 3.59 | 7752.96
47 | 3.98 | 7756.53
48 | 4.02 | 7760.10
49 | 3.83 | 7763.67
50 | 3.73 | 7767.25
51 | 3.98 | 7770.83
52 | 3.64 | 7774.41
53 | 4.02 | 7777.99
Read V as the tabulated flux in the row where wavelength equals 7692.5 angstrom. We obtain 3.87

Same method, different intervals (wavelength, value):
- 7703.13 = 3.63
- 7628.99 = 4.21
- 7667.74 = 3.81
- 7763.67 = 3.83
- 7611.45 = 3.64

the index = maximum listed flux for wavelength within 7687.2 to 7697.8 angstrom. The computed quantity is 4.43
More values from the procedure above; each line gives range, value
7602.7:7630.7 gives 4.96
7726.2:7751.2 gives 4.48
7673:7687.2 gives 4.42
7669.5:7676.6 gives 4.17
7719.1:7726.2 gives 4.11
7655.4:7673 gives 4.36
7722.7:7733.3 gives 3.98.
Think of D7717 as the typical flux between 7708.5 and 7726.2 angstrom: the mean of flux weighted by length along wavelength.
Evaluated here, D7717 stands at 3.88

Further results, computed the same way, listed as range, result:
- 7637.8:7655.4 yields 4.13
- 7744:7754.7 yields 4.04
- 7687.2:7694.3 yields 4.15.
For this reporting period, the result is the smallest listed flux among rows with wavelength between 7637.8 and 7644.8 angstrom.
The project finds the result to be 4.1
